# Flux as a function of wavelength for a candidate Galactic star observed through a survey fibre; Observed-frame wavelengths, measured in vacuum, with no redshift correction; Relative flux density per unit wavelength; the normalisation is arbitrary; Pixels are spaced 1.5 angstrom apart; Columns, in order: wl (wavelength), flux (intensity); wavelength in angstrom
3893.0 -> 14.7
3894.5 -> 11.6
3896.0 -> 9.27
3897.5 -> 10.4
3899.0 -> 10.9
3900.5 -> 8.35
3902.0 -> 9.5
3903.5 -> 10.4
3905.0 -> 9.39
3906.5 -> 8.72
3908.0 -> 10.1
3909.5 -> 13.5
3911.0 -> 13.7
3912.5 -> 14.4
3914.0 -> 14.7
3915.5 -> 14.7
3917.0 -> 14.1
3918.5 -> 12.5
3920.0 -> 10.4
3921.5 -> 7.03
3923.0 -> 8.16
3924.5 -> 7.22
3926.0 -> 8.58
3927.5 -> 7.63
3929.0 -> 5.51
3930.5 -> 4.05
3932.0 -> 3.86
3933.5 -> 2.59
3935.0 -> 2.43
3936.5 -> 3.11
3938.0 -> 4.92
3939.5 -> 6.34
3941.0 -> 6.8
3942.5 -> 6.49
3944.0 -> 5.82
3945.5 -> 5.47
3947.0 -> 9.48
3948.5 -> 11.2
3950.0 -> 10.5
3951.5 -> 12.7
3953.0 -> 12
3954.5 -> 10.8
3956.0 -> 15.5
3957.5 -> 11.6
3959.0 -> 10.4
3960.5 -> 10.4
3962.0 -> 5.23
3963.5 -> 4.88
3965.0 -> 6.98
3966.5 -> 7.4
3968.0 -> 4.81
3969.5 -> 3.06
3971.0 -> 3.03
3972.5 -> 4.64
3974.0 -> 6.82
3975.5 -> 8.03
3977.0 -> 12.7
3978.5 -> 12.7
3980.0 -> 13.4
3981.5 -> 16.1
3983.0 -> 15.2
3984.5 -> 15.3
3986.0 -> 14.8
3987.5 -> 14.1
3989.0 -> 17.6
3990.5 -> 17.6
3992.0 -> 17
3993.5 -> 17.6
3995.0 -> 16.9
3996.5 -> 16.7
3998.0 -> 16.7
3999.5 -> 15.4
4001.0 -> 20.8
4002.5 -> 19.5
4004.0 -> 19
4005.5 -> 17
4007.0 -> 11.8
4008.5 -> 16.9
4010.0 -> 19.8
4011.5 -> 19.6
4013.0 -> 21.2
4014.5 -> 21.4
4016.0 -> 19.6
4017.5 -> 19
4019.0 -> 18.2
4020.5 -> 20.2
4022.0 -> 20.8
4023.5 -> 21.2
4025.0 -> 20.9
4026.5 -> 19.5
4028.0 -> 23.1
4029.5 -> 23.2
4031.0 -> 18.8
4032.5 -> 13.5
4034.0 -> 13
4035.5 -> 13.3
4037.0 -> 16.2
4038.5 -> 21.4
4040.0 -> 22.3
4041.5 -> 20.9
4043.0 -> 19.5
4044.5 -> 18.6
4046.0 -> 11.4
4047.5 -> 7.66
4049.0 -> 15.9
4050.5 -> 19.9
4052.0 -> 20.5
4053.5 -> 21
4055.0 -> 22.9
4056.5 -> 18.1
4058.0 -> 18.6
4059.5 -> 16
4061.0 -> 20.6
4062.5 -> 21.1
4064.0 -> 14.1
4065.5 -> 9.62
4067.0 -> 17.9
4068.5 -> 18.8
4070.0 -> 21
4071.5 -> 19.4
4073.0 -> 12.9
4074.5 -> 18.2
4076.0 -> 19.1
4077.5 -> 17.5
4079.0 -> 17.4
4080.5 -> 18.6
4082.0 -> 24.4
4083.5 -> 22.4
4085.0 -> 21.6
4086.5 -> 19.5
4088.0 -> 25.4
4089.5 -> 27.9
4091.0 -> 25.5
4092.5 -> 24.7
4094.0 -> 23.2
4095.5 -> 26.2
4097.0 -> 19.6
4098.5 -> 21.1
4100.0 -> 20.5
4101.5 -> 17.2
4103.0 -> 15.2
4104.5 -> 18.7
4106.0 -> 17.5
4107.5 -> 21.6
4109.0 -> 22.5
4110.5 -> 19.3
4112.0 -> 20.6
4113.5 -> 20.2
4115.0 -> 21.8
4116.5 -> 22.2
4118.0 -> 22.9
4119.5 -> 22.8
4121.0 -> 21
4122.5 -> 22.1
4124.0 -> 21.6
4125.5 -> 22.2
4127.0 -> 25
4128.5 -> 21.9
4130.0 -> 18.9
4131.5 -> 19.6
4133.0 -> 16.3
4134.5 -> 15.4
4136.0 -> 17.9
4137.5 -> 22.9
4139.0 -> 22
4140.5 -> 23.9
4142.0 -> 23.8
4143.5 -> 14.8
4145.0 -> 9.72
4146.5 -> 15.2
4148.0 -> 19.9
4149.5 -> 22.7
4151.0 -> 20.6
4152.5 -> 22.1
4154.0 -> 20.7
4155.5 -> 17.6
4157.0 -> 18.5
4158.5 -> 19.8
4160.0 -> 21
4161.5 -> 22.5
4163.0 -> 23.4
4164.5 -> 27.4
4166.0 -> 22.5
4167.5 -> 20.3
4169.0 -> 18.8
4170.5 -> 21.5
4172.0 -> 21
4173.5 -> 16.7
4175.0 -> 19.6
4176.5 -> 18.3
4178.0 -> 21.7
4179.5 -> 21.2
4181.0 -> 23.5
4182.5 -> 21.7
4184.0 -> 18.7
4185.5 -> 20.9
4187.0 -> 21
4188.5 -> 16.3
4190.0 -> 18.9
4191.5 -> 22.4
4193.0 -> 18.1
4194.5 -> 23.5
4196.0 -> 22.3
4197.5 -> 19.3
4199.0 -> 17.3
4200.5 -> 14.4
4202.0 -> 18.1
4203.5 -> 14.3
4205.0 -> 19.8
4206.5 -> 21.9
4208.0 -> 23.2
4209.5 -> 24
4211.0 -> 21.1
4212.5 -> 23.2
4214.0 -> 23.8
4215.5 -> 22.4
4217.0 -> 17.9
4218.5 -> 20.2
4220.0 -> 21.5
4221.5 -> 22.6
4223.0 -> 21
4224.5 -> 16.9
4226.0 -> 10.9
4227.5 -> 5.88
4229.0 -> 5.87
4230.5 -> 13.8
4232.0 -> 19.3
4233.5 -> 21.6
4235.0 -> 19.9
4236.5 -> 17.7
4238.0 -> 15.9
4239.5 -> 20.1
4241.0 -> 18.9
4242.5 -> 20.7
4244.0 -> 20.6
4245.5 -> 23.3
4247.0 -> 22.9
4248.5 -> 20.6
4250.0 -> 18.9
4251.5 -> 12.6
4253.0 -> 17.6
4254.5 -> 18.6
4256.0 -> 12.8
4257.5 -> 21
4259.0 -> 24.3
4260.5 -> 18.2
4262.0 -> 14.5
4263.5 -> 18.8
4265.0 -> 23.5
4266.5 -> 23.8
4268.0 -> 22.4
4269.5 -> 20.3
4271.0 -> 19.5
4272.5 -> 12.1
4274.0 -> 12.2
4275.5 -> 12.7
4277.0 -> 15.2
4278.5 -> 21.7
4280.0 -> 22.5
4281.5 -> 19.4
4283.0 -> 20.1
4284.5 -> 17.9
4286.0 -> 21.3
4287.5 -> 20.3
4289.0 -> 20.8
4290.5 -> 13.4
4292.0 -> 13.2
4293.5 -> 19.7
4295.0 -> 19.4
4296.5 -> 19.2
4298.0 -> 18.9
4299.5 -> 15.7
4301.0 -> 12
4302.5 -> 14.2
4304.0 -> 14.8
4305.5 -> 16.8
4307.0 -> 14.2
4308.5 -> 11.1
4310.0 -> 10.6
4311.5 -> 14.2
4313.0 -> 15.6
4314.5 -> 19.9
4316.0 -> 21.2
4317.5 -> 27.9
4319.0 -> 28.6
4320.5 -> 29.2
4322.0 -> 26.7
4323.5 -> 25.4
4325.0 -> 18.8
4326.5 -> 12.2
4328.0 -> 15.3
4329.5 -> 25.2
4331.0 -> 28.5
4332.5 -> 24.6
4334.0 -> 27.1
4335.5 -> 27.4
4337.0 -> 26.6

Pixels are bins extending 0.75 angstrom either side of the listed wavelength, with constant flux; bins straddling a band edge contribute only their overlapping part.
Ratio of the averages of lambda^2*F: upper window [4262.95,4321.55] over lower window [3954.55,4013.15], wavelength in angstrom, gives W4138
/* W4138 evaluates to 1.61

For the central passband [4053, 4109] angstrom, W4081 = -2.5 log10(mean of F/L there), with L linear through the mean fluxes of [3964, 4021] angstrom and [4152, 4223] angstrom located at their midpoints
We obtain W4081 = -0.149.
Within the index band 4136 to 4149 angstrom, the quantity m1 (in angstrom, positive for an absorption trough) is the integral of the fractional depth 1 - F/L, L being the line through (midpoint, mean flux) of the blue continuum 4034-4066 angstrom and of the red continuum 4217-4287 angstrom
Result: -0.8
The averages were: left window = 17.6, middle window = 19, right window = 18.3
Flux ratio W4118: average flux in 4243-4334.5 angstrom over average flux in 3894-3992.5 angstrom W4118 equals 2.0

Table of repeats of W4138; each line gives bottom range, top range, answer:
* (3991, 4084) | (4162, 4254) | 1.16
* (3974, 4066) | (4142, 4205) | 1.22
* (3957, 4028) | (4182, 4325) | 1.45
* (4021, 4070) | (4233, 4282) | 1.15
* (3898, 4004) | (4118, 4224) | 2.16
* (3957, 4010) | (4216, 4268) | 1.63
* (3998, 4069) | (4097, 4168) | 1.17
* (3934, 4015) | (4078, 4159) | 1.85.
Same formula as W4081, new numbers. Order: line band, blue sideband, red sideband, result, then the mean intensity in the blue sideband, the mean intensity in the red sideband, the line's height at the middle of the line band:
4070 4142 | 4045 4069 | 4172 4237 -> -0.17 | 17.1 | 19.2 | 17.8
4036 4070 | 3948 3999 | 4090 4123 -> -0.03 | 11.6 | 21.2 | 17.4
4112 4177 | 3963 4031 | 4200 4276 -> -0.18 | 15.5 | 18.6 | 17.4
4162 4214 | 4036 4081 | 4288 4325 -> -0.13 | 17.9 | 18.5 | 18.2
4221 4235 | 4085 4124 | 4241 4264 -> 0.25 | 21.6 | 19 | 19.4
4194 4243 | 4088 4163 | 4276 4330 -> 0.05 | 20.7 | 18.6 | 19.6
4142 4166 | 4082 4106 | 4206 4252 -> 0.03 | 21.9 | 19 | 20.6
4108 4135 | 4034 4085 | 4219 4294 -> -0.16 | 18.1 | 18.2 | 18.1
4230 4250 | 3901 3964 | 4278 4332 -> -0.14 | 8.99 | 19.1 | 17.3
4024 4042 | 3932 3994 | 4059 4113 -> -0.22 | 9.59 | 19.9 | 15.5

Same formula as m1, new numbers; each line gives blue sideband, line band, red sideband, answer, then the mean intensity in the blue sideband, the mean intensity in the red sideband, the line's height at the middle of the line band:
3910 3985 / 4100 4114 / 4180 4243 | -3.9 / 8.9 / 19.1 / 15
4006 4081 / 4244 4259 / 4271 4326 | -0.7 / 18.2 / 18.2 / 18.2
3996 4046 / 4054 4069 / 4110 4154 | 1.1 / 18.7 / 20.3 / 19.3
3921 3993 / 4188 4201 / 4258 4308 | -3.2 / 9.04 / 18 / 15.5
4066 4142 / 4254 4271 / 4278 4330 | -0.6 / 20.7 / 18.7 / 19.1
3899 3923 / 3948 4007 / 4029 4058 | 9.0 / 11.3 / 17.8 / 14.6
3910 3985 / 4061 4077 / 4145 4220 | -2.8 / 8.9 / 20.3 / 14.8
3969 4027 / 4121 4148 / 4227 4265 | -4.1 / 16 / 18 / 17.1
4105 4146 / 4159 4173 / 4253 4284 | -1.4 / 20.3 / 18.6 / 19.9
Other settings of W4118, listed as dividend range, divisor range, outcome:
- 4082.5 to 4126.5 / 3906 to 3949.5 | 2.58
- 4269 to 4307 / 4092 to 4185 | 0.84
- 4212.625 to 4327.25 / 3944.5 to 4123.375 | 1.09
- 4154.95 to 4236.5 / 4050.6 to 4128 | 0.96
